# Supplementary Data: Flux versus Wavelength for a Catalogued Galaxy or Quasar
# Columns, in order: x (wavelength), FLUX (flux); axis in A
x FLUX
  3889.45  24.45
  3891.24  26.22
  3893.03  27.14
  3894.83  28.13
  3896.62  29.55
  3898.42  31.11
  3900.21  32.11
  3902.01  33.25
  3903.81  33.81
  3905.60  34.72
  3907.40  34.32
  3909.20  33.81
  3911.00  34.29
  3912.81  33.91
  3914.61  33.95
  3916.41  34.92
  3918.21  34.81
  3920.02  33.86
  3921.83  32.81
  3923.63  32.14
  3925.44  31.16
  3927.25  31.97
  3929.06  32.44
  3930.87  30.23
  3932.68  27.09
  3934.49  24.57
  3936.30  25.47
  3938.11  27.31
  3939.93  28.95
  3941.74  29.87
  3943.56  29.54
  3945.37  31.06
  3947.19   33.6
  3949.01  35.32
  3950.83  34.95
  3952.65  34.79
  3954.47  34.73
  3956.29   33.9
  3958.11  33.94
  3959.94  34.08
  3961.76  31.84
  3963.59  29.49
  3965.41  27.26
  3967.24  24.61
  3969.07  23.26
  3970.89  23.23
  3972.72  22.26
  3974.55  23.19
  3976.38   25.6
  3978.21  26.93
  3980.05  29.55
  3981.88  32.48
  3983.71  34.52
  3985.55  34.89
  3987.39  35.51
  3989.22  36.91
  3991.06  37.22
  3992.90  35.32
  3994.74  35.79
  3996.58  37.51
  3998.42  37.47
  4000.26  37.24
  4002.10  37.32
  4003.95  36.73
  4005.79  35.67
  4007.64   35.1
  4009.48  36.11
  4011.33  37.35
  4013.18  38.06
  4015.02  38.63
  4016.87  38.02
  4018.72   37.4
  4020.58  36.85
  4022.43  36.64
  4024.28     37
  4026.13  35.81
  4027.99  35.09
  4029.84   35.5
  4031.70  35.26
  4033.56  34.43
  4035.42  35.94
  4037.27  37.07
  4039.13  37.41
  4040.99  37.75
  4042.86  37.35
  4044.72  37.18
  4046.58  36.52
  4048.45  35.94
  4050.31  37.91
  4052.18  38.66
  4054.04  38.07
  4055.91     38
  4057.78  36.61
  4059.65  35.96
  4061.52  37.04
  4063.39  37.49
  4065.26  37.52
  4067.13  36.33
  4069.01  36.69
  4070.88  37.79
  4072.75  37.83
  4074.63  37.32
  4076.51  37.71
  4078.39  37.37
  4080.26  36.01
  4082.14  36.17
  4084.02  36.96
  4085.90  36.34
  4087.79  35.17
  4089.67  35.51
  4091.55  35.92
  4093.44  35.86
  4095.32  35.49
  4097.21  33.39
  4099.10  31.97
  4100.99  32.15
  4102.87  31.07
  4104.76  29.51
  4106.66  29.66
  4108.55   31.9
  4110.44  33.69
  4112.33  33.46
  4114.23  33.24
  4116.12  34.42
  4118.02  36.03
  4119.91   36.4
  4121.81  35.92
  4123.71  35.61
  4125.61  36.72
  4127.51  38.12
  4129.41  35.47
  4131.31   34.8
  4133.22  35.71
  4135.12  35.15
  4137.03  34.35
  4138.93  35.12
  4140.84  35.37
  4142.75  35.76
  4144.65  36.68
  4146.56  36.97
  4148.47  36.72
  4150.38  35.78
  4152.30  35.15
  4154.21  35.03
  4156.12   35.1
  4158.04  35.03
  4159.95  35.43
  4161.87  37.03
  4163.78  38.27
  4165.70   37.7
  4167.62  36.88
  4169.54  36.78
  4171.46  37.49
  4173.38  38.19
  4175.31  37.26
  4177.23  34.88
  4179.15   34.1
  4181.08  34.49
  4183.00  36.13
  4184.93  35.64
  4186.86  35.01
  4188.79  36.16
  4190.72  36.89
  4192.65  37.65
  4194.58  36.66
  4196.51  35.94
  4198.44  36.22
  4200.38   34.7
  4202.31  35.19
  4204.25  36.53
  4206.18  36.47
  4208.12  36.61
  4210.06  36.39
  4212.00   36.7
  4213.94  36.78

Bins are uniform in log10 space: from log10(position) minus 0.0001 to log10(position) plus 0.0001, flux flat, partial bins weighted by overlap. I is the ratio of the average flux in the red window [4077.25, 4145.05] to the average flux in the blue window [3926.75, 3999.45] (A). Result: 1.1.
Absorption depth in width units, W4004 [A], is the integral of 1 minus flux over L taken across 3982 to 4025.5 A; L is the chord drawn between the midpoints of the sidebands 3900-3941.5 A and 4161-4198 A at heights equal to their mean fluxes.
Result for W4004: -4.30 A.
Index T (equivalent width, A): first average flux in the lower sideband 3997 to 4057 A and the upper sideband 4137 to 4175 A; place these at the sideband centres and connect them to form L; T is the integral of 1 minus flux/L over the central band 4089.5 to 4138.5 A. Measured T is 3.0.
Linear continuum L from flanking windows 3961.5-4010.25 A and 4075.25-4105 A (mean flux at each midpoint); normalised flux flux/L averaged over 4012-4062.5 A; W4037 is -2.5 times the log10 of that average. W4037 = -0.11 mag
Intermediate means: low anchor 32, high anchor 34.9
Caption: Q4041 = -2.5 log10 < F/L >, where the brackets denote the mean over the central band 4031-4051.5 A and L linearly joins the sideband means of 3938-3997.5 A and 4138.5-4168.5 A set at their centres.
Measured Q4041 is -0.11 mag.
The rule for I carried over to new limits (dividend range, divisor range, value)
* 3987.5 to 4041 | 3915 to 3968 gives 1.17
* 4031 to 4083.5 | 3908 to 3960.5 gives 1.15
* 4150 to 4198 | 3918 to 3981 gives 1.21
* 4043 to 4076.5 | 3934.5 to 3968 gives 1.20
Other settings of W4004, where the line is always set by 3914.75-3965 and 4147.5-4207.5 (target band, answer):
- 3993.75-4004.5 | -1.4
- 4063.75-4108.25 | -1.0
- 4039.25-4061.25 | -2.3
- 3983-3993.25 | -1.0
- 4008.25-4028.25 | -2.4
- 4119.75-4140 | -0.3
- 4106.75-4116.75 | 0.5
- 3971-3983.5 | 2.1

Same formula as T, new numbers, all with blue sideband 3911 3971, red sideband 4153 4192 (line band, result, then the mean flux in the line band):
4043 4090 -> -4.4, 37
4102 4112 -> 1.0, 31.3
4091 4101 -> 0.1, 34.2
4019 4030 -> -1.1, 36.3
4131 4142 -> 0.1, 35.1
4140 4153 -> -0.2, 36.1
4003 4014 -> -1.3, 36.5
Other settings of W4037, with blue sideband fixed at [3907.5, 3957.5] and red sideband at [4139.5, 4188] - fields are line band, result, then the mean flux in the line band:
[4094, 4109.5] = 0.10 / 32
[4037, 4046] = -0.10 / 37.3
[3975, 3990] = 0.04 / 31.7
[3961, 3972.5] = 0.23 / 26.3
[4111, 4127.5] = 0.00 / 35.4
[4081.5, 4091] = -0.04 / 36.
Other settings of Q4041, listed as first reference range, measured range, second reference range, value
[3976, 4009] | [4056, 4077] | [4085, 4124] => -0.09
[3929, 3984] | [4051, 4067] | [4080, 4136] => -0.14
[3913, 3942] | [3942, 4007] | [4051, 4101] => 0.01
